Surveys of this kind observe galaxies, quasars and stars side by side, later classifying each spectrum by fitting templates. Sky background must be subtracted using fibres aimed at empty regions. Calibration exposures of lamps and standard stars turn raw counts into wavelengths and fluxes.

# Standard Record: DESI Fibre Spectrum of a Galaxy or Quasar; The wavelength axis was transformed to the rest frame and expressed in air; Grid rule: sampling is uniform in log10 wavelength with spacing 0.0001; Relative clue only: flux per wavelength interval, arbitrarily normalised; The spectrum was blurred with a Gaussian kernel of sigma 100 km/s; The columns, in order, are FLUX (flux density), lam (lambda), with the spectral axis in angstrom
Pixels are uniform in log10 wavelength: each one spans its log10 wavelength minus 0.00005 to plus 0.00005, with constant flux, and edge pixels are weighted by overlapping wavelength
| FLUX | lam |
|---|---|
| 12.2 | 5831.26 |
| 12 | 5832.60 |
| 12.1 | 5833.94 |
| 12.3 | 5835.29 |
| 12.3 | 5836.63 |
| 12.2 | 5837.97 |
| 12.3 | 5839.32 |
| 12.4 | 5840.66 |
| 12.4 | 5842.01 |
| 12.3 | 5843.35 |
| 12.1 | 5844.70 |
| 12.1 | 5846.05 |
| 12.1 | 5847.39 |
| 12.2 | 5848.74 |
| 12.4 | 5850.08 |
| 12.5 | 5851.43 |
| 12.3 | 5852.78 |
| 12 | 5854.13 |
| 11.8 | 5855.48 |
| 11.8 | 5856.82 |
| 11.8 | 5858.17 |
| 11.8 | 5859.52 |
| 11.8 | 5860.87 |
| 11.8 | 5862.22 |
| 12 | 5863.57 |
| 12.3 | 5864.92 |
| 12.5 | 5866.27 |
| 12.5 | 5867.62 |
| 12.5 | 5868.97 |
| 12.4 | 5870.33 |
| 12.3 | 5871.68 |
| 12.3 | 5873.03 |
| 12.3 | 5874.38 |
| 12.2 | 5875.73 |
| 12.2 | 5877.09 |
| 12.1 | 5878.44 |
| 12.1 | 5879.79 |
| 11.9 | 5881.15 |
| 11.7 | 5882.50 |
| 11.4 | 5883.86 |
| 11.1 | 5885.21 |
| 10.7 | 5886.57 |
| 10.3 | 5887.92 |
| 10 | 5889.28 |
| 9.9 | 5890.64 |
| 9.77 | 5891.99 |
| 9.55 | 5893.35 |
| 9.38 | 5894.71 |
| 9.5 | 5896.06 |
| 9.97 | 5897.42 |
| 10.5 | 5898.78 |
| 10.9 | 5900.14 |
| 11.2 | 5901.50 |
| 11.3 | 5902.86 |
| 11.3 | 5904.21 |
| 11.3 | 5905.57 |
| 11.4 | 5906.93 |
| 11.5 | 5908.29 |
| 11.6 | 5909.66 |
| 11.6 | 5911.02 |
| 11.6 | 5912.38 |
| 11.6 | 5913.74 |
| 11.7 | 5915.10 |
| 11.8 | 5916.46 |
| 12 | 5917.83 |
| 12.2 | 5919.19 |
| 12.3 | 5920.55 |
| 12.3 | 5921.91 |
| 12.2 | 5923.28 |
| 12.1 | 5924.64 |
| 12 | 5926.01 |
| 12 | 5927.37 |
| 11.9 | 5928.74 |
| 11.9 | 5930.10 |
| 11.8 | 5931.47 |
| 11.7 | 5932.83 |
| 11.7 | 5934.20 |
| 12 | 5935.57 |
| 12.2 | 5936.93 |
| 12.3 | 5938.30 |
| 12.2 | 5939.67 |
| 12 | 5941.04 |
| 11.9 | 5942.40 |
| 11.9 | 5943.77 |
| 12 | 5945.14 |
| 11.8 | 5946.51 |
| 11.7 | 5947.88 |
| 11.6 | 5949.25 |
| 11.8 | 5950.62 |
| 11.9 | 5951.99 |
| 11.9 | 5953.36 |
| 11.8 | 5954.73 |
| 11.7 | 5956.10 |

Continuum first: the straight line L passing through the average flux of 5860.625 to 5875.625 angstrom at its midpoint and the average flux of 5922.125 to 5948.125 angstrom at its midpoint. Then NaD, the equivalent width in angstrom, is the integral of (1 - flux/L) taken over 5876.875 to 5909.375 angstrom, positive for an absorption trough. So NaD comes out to 3.4 angstrom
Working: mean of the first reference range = 12.3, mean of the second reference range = 12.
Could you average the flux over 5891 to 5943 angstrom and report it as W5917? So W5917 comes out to 11.5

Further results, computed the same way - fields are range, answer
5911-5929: 12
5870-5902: 11.1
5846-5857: 12.2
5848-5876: 12.2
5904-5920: 11.6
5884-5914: 10.7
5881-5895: 10.5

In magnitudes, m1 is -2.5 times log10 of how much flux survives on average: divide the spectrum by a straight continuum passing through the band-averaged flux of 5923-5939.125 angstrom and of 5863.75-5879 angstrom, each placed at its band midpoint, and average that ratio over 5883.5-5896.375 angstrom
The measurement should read 0.20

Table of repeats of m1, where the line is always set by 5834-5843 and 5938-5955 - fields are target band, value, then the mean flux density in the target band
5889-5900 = 0.22 mag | 9.87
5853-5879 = 0.01 mag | 12.1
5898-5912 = 0.07 mag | 11.3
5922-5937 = 0.00 mag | 12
